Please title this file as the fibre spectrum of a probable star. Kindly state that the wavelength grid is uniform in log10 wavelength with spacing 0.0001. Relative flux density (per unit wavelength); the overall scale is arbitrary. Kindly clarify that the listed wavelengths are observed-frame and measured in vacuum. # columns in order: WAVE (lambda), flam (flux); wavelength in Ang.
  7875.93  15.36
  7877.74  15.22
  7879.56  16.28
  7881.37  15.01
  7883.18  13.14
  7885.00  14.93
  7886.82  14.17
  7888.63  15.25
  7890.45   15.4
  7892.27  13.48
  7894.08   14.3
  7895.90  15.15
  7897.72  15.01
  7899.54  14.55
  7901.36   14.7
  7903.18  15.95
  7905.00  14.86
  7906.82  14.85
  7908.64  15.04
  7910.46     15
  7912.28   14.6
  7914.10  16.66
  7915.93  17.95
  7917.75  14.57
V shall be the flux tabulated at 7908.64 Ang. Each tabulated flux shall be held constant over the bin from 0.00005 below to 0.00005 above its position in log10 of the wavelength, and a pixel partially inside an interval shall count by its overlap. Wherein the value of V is 15.04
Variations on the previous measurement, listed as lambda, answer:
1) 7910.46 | 15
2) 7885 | 14.93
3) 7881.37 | 15.01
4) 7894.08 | 14.3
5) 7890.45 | 15.4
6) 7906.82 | 14.85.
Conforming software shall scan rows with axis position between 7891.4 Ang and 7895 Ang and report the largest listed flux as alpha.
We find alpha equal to 14.3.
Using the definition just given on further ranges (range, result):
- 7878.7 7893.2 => 16.28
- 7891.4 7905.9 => 15.95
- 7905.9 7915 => 16.66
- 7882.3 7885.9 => 14.93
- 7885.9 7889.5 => 15.25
